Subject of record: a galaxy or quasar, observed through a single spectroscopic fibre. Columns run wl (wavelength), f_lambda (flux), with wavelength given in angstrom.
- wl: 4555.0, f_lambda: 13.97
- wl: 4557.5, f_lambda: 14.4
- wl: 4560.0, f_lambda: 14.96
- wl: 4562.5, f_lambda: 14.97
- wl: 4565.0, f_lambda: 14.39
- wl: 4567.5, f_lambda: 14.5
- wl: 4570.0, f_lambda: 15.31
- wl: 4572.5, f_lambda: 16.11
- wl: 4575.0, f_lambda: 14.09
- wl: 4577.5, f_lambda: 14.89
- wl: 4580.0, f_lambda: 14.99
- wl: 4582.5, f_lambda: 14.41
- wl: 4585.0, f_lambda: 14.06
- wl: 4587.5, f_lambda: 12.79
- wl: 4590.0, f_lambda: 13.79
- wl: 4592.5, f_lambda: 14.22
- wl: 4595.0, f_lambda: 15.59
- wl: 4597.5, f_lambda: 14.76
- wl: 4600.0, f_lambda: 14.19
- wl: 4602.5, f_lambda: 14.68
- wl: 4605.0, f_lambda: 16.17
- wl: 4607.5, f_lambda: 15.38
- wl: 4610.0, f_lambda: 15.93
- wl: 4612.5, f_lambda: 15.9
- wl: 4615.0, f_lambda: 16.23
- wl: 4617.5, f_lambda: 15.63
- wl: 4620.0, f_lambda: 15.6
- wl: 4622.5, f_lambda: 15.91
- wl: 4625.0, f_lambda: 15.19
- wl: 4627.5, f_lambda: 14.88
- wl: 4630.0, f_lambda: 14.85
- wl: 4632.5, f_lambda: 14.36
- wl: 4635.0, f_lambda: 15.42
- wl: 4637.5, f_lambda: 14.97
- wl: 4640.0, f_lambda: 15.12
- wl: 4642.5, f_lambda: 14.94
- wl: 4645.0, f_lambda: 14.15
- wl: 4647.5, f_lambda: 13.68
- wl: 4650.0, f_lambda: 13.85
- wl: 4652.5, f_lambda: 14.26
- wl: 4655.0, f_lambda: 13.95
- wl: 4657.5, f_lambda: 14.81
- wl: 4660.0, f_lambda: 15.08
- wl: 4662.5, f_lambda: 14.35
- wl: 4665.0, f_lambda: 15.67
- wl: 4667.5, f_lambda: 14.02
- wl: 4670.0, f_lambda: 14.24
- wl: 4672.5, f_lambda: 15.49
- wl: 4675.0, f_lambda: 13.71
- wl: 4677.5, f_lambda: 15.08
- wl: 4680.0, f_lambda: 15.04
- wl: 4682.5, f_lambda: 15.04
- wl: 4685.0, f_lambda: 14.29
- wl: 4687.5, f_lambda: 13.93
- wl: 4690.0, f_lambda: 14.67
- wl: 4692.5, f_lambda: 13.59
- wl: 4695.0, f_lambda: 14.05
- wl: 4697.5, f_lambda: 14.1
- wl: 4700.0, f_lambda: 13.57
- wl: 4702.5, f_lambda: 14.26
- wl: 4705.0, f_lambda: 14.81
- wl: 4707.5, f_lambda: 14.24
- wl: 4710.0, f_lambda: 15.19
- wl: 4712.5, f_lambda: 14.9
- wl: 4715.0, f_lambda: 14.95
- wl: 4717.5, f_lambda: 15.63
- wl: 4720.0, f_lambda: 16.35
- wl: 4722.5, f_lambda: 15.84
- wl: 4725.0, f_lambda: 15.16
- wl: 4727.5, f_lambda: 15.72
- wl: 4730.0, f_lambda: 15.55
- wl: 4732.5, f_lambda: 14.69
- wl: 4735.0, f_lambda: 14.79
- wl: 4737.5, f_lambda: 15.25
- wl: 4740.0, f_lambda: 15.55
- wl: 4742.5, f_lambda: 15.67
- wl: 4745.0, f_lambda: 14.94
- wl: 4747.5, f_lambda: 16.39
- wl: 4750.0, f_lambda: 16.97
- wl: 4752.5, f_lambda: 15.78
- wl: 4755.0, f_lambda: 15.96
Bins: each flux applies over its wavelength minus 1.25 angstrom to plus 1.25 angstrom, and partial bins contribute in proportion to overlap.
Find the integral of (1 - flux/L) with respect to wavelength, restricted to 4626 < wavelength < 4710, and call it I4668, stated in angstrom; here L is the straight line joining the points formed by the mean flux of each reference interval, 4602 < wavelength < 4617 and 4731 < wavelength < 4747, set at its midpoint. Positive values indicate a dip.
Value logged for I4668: 5.4 angstrom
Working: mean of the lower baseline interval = 15.8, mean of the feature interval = 14.5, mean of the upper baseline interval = 15.2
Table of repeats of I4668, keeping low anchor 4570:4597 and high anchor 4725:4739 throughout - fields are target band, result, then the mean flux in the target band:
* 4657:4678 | 0.3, 14.7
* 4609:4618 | -0.8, 15.9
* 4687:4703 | 1.1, 14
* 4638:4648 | 0.2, 14.6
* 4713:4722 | -0.3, 15.6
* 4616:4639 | -0.7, 15.2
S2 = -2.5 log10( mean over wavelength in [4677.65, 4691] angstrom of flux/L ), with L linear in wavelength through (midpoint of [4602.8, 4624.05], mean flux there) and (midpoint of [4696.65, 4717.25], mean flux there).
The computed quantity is 0.02 mag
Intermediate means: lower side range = 15.8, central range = 14.6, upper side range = 14.6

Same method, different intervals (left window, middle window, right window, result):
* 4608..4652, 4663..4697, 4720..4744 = 0.053 mag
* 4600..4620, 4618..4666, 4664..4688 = 0.025 mag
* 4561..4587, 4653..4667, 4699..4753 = 0.024 mag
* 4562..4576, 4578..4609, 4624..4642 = 0.024 mag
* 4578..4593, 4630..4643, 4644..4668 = -0.048 mag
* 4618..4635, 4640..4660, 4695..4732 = 0.057 mag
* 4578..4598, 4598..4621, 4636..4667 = -0.079 mag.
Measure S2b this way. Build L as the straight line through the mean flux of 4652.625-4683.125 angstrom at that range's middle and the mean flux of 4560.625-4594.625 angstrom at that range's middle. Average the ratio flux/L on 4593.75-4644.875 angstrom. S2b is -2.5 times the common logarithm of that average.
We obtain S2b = -0.05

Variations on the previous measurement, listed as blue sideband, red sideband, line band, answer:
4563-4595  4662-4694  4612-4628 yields -0.08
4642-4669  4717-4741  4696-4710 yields 0.06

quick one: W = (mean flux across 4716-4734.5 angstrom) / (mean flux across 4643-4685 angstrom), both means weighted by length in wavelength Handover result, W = 1.1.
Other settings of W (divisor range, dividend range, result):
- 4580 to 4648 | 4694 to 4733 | 1.00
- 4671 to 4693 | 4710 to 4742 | 1.05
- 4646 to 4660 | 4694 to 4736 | 1.05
